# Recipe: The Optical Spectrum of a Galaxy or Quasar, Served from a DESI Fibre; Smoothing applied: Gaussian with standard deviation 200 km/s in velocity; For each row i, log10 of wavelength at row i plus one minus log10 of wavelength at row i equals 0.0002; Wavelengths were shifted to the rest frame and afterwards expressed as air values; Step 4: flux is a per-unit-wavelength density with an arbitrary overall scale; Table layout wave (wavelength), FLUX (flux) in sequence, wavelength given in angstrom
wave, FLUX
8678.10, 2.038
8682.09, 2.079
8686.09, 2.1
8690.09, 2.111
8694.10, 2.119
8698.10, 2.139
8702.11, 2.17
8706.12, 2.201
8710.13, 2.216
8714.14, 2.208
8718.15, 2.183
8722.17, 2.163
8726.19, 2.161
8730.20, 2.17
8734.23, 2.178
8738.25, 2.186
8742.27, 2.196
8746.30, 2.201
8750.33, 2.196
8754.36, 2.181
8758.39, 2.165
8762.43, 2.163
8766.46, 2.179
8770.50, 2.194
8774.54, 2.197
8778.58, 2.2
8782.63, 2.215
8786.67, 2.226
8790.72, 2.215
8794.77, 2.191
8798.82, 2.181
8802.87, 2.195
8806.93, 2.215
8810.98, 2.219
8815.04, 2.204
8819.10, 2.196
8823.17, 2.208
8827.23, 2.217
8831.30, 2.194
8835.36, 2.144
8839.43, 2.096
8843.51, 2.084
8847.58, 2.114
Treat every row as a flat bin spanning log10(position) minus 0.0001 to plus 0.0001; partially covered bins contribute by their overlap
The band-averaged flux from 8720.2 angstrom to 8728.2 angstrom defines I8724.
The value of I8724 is 2.16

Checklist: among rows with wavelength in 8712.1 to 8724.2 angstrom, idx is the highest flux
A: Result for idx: 2.208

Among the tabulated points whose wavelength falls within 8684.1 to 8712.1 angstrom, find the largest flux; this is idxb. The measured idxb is 2.216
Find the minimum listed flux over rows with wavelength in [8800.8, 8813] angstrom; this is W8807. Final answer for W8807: 2.195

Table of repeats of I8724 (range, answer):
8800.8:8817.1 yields 2.21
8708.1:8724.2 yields 2.19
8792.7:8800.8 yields 2.19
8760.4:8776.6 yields 2.18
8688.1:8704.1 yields 2.13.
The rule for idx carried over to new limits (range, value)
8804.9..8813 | 2.219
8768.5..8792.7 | 2.226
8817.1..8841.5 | 2.217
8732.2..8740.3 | 2.186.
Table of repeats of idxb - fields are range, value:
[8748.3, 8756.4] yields 2.196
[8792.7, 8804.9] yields 2.195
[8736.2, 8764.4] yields 2.201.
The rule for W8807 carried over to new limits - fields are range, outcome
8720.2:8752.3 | 2.161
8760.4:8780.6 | 2.163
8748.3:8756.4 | 2.181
